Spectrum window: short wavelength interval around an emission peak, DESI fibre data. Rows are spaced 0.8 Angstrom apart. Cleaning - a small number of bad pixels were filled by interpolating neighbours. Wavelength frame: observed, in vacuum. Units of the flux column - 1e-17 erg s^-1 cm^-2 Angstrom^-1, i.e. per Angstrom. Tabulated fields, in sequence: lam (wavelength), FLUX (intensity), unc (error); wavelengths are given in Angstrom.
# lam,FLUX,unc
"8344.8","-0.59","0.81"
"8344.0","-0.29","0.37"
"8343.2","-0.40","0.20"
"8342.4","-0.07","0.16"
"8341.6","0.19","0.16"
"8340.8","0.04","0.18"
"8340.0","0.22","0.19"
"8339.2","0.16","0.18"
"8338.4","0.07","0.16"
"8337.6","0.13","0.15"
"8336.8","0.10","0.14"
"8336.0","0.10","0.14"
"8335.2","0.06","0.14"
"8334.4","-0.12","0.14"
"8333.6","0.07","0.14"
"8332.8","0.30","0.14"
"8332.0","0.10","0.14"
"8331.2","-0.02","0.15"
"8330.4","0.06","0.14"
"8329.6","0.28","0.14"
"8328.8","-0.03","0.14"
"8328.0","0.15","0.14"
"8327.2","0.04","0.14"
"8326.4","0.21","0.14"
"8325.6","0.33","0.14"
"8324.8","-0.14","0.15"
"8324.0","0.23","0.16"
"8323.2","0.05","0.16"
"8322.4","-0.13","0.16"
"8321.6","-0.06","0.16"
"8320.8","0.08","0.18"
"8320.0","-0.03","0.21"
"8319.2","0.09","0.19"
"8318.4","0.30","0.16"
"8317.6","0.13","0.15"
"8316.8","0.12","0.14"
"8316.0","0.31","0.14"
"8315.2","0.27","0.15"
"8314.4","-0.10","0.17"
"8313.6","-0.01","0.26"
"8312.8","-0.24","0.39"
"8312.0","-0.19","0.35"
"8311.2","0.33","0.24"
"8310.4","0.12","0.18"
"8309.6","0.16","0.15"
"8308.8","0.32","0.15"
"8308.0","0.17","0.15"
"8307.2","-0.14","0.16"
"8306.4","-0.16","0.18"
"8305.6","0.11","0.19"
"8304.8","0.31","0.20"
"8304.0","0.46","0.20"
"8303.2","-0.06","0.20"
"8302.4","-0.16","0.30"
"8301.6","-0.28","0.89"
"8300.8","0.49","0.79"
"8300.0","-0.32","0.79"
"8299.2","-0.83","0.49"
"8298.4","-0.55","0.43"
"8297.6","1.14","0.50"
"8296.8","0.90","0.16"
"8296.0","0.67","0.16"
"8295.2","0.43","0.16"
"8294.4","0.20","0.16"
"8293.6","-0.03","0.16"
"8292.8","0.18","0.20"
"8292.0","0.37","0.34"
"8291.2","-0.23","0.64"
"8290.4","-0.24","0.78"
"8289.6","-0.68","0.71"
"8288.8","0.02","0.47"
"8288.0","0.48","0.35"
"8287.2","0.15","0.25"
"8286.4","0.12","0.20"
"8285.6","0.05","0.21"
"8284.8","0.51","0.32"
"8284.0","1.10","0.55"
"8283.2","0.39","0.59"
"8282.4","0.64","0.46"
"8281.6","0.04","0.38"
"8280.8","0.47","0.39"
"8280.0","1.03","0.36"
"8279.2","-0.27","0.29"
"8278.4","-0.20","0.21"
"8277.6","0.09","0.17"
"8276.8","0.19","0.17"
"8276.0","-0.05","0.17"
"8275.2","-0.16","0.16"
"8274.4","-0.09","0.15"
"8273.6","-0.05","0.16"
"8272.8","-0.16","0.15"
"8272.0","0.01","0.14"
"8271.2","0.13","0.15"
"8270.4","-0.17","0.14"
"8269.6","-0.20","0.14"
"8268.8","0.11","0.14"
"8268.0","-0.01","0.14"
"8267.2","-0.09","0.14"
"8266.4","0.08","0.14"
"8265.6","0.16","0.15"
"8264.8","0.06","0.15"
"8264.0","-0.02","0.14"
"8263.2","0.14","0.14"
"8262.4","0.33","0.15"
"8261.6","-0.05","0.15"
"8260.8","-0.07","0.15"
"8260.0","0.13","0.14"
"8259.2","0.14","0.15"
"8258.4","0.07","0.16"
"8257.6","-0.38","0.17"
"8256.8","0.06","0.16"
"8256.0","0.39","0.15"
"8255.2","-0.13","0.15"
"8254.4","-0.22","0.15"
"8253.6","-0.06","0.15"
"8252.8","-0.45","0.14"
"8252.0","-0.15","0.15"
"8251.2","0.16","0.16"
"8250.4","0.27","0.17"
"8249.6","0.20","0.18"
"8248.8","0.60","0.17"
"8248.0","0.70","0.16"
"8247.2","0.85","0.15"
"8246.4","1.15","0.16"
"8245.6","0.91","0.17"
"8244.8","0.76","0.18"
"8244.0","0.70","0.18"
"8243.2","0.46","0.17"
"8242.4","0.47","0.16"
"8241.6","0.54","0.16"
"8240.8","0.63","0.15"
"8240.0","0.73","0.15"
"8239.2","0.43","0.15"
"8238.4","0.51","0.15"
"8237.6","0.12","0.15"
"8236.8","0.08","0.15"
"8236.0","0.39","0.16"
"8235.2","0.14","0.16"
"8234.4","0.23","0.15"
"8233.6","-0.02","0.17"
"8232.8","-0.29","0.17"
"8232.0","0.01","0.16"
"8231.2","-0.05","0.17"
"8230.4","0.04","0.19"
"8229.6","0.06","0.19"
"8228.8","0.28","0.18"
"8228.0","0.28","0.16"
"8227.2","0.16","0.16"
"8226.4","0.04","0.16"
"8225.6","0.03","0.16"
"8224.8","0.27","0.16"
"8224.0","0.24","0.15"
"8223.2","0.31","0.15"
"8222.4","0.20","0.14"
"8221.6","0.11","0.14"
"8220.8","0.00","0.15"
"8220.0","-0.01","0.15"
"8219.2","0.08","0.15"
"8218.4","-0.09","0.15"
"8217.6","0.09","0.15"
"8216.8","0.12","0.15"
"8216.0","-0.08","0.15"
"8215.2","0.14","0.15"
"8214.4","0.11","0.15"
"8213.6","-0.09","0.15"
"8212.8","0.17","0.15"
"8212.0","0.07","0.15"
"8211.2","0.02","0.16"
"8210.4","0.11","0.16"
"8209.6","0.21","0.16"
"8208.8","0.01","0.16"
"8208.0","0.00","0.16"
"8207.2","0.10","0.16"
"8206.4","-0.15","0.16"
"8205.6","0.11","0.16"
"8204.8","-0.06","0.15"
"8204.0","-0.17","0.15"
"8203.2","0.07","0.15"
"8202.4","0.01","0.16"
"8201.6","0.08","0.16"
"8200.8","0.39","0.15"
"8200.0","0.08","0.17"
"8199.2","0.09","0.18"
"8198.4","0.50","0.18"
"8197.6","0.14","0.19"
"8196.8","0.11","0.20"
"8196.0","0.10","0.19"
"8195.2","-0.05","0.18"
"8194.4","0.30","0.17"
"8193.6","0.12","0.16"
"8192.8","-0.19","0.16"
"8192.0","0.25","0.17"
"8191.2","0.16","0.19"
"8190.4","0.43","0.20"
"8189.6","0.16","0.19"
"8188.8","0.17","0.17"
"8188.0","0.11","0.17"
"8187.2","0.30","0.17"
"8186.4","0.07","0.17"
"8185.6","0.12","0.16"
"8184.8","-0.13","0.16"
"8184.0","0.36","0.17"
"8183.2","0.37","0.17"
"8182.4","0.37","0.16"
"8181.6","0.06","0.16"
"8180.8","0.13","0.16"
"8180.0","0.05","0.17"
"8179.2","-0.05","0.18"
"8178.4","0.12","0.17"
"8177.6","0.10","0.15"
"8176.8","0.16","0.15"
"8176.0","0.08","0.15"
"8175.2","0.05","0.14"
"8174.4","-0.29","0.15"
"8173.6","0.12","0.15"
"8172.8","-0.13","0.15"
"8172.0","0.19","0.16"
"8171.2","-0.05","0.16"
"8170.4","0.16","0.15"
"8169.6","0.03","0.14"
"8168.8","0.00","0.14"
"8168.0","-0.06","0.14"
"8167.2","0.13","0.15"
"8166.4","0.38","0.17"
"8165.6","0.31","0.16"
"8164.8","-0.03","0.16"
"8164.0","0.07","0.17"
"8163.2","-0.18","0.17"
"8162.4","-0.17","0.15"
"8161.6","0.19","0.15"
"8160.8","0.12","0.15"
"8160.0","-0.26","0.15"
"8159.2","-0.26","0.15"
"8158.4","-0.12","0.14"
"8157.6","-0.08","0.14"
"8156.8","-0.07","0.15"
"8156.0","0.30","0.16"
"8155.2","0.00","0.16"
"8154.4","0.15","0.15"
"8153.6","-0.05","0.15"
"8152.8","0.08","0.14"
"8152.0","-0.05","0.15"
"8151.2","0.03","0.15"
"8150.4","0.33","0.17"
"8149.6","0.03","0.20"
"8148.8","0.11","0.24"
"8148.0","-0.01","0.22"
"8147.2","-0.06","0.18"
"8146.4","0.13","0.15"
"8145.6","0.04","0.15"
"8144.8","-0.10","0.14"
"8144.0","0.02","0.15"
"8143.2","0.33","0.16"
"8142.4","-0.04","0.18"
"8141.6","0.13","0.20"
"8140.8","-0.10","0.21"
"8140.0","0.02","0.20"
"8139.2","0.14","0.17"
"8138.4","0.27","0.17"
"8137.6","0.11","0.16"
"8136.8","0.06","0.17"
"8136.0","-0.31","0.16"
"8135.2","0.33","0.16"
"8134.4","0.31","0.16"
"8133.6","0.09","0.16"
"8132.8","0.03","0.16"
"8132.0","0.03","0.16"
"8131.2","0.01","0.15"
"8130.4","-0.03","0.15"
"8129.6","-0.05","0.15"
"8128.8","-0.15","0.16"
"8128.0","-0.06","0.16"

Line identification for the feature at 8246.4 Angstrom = [O II]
